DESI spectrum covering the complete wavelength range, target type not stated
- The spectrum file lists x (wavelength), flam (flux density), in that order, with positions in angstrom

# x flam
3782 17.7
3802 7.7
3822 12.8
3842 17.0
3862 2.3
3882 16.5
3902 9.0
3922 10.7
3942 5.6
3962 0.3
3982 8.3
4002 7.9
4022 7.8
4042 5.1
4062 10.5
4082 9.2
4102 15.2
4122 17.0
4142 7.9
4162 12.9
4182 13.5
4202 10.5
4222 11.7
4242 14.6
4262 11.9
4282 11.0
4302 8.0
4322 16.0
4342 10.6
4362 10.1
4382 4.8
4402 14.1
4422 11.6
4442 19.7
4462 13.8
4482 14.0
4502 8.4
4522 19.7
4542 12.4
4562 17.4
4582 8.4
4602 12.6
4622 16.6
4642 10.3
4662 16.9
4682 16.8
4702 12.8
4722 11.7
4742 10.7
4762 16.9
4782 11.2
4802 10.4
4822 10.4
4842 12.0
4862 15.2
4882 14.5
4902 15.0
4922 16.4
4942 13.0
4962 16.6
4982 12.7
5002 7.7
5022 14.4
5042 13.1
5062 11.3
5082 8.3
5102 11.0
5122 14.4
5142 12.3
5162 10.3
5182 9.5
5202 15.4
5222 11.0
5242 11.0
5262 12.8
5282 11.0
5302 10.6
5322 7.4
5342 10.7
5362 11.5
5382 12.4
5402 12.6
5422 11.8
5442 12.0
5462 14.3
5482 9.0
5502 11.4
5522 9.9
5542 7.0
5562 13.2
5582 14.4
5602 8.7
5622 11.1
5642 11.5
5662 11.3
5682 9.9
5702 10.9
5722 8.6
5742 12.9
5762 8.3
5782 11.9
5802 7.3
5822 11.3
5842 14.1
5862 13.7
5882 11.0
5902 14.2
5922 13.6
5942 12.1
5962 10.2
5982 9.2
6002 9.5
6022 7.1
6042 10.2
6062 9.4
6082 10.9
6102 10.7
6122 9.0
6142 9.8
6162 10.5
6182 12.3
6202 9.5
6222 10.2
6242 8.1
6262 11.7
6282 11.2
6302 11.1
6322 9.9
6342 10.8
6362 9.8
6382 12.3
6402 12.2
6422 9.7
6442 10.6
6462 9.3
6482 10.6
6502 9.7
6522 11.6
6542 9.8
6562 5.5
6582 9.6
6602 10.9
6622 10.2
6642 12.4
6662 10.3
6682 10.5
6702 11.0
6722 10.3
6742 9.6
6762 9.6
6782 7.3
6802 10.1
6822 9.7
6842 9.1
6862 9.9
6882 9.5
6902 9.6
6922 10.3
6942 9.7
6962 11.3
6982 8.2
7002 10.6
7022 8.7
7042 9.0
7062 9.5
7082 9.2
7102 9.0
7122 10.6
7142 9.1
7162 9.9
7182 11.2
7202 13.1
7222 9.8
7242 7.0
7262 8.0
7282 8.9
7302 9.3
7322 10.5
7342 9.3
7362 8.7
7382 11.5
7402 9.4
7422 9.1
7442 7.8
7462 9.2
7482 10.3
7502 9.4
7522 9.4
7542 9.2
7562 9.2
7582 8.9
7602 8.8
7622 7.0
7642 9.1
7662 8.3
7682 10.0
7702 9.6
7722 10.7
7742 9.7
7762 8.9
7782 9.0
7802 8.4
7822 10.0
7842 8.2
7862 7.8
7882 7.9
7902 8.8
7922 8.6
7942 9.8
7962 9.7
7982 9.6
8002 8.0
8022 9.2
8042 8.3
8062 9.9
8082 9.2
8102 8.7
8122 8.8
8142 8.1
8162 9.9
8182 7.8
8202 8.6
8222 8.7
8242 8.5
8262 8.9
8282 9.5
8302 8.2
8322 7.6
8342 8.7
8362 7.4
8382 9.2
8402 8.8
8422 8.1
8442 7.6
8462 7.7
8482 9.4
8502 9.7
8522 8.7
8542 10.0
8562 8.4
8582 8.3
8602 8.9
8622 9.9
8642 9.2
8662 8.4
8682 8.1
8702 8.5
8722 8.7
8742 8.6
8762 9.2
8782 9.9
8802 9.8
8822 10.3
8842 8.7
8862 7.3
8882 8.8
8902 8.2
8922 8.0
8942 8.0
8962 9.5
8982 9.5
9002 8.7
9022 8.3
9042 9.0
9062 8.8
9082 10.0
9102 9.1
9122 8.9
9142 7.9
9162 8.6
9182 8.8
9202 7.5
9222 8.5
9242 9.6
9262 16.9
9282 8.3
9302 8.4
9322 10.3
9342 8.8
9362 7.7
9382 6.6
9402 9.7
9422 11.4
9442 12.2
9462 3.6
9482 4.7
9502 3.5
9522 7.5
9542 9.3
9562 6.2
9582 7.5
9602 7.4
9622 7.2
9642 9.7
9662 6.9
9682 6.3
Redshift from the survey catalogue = 0.10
